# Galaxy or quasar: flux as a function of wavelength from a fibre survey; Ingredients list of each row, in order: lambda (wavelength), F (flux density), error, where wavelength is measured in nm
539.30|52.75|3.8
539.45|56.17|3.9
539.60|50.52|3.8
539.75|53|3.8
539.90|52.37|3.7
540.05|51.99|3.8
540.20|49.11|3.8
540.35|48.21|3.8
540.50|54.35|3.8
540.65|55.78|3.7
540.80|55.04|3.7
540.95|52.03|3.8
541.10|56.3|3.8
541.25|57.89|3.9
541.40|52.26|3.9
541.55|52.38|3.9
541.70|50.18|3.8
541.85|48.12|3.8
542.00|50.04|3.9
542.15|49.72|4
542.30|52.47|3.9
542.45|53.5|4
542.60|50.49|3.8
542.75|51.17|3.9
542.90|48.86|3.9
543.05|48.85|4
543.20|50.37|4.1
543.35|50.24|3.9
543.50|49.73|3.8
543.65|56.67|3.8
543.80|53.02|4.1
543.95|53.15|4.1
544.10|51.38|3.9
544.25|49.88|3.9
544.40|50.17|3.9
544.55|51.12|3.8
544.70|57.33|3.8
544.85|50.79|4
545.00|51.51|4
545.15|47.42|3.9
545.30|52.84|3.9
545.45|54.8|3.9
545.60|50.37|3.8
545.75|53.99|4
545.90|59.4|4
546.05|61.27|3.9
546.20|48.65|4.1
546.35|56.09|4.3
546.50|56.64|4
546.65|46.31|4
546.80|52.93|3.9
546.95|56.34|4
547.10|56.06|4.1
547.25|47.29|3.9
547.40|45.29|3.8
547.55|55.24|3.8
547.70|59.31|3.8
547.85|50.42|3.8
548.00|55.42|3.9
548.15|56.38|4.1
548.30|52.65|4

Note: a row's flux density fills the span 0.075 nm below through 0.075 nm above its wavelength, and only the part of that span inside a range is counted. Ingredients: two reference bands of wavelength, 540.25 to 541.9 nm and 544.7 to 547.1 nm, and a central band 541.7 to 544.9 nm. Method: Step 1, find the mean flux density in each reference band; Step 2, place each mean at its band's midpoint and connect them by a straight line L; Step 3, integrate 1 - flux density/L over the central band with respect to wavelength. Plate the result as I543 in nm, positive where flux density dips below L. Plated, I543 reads 0.117 nm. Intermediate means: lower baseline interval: 53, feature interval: 51.3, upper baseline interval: 53.5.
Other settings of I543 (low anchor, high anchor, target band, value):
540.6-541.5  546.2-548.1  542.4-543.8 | 0.078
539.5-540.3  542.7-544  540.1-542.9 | -0.038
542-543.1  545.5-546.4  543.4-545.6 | 0.044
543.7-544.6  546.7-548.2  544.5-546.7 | -0.041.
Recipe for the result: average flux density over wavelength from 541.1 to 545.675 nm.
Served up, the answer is 51.6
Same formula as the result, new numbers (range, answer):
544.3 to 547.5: 52.7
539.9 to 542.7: 52.2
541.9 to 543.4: 50.5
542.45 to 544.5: 51.2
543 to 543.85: 51.5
